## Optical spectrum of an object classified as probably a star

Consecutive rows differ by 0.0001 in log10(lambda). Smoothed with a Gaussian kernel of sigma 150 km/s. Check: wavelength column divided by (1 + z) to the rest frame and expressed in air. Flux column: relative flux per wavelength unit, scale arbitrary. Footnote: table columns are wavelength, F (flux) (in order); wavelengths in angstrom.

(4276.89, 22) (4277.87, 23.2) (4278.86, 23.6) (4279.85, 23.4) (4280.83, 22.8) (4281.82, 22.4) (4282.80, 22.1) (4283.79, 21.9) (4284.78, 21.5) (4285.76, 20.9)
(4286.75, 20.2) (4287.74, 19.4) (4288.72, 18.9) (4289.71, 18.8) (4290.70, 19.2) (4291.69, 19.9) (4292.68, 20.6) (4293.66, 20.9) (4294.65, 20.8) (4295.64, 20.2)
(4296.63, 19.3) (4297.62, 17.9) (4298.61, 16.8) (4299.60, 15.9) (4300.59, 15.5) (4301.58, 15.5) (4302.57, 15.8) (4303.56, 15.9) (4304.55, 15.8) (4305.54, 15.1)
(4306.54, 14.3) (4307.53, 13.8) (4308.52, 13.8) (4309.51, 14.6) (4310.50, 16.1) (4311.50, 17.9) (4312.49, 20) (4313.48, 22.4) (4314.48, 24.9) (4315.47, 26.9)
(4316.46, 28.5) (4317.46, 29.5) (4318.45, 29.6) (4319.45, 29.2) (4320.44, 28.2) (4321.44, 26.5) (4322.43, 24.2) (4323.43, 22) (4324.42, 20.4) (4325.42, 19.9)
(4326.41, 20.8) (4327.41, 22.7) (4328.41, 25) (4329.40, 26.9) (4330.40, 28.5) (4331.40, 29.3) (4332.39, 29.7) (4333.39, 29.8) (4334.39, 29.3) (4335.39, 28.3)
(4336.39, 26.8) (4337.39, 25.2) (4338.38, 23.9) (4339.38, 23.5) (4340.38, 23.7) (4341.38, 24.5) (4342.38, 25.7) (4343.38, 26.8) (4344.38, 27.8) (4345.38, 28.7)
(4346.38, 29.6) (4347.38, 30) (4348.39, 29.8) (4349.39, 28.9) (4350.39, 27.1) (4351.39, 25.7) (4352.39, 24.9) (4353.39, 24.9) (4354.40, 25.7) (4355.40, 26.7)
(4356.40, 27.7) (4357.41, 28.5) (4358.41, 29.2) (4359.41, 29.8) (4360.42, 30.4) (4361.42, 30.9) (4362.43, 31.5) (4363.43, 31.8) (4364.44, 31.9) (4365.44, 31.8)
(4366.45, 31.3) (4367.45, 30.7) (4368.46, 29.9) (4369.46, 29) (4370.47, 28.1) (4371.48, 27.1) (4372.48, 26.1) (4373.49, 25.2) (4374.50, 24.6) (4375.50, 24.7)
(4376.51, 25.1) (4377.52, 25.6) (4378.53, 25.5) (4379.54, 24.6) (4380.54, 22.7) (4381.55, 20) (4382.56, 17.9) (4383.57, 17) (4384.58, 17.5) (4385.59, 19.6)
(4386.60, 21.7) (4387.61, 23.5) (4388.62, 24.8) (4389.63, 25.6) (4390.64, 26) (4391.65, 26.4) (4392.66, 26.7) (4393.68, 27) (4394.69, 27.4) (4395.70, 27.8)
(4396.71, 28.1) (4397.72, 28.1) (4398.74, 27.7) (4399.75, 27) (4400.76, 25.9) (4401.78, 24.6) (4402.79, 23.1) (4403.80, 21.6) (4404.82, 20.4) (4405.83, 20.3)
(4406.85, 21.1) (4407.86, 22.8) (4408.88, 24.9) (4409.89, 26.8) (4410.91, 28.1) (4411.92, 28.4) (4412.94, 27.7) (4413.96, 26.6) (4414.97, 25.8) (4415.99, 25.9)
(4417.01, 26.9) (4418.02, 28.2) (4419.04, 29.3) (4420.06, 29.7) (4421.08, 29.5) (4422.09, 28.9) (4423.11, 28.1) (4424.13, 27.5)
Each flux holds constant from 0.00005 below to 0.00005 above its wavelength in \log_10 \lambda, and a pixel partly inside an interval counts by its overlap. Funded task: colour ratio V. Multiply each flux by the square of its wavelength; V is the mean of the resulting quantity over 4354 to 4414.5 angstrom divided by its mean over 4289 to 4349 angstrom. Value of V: 1.18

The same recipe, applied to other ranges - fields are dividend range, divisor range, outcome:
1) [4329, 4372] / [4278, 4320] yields 1.44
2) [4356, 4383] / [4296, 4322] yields 1.41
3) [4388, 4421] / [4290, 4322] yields 1.36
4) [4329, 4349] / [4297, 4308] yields 1.77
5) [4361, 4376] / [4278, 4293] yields 1.43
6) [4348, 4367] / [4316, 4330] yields 1.16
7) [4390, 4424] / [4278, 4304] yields 1.41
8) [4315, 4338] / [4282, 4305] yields 1.42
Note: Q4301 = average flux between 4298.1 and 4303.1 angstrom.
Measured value 15.9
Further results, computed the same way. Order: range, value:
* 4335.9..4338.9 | 25.3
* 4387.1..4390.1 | 24.6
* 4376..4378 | 25.3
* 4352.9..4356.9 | 26.2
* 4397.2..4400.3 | 27.6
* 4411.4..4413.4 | 28.1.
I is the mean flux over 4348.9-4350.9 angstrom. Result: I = 28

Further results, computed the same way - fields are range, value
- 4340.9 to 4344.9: 26.2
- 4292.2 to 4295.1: 20.8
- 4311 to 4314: 20.1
